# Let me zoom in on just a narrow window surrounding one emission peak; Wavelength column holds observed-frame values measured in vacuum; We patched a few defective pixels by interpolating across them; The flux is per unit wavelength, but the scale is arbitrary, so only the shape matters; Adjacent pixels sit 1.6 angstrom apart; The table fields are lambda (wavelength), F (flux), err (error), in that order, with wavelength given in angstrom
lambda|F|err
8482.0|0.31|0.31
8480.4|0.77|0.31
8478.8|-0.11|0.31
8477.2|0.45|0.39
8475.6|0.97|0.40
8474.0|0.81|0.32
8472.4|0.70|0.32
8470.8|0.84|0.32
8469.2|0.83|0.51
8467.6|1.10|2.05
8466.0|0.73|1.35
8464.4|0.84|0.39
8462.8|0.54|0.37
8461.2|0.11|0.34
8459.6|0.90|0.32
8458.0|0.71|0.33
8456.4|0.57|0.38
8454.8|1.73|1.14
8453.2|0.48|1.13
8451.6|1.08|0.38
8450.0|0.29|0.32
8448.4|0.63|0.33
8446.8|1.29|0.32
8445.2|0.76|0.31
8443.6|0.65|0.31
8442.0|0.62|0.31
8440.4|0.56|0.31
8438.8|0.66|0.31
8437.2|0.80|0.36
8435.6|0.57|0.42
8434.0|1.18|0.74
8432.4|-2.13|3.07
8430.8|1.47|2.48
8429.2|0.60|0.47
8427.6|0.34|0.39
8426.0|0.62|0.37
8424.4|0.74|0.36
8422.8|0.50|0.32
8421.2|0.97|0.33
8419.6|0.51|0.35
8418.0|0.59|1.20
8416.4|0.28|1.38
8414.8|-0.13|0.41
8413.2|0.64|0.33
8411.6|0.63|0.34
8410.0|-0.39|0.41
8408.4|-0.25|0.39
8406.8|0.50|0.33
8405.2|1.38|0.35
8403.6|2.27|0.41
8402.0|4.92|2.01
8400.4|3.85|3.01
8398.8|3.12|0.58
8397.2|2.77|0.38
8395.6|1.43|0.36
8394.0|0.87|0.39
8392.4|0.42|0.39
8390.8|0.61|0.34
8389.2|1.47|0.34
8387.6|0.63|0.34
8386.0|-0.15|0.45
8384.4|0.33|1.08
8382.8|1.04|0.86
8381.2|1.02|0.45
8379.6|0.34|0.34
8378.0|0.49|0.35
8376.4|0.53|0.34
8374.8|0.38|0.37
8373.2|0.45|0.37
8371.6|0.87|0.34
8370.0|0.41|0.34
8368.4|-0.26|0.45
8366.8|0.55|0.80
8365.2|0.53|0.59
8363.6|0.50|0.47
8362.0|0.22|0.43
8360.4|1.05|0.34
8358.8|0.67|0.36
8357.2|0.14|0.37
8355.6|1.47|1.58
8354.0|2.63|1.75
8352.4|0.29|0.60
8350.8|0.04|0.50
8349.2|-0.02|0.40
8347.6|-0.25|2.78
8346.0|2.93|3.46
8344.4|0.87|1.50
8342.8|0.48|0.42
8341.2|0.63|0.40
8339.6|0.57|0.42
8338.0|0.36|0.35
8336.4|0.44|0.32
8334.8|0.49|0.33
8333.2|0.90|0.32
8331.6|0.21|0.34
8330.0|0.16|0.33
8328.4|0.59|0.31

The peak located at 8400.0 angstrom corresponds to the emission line H-gamma 4340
